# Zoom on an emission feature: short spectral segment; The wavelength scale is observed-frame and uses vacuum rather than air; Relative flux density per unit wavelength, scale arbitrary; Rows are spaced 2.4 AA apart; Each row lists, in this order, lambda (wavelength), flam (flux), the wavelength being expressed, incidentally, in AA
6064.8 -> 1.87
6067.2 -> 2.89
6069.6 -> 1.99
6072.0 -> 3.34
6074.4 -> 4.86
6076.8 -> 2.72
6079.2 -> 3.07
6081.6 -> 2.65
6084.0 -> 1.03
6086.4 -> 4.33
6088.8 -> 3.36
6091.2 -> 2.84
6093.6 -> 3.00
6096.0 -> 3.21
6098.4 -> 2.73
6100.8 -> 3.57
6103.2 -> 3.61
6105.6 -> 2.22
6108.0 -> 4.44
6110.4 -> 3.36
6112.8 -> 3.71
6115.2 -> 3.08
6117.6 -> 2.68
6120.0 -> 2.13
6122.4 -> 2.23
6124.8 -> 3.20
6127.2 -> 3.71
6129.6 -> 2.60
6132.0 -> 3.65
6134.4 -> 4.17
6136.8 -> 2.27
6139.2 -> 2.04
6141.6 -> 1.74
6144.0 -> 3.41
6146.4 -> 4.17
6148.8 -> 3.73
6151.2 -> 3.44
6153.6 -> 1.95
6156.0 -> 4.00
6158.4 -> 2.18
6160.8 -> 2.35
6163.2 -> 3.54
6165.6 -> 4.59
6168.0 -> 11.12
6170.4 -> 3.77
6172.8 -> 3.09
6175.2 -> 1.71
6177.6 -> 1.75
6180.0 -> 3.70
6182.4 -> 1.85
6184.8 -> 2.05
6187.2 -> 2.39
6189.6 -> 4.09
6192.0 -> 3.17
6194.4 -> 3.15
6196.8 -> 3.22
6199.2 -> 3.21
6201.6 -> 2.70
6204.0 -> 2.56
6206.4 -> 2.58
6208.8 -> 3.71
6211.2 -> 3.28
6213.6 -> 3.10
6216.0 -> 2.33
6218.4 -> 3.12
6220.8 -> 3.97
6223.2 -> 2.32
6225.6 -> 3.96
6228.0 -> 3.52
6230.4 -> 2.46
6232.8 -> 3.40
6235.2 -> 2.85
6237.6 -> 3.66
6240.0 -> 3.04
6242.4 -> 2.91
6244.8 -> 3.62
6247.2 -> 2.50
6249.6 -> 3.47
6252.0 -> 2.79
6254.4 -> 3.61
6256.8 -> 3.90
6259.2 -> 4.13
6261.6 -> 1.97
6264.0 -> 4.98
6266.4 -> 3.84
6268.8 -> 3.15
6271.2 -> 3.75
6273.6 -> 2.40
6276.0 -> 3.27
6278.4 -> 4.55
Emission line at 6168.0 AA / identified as Hbeta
